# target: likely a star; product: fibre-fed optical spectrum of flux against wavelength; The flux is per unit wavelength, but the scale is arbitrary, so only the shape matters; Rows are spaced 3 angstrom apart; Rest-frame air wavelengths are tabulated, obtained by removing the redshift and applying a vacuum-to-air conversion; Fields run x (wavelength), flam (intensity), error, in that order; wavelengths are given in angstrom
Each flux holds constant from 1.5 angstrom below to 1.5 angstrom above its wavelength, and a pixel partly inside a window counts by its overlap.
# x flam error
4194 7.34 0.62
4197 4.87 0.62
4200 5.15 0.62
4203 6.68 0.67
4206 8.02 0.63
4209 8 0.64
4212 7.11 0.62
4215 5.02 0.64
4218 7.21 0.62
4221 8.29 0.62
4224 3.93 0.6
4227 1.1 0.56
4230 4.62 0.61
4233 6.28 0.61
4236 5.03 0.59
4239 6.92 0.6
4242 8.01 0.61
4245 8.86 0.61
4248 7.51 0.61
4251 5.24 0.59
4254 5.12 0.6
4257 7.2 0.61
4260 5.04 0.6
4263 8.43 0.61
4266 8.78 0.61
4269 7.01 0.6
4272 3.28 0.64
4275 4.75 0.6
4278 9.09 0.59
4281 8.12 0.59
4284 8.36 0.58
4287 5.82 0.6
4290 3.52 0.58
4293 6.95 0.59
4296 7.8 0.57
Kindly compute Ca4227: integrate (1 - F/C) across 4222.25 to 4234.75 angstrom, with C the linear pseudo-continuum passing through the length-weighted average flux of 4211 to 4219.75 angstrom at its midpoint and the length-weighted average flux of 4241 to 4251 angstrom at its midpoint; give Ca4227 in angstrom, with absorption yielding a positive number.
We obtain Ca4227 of 5.2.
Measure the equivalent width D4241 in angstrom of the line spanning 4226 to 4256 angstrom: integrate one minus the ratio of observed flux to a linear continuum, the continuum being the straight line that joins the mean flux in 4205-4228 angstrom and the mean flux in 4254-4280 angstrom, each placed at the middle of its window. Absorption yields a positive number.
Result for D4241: 2.0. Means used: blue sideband 6.15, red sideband 6.63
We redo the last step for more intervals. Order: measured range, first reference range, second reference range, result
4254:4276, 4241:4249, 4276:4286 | 5.0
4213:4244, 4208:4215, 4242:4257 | 5.4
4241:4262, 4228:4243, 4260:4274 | -1.6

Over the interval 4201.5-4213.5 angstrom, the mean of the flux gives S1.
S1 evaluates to 7.45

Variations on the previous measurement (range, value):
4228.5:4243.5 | 6.17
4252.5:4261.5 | 5.79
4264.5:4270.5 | 7.89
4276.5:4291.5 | 6.98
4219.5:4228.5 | 4.44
